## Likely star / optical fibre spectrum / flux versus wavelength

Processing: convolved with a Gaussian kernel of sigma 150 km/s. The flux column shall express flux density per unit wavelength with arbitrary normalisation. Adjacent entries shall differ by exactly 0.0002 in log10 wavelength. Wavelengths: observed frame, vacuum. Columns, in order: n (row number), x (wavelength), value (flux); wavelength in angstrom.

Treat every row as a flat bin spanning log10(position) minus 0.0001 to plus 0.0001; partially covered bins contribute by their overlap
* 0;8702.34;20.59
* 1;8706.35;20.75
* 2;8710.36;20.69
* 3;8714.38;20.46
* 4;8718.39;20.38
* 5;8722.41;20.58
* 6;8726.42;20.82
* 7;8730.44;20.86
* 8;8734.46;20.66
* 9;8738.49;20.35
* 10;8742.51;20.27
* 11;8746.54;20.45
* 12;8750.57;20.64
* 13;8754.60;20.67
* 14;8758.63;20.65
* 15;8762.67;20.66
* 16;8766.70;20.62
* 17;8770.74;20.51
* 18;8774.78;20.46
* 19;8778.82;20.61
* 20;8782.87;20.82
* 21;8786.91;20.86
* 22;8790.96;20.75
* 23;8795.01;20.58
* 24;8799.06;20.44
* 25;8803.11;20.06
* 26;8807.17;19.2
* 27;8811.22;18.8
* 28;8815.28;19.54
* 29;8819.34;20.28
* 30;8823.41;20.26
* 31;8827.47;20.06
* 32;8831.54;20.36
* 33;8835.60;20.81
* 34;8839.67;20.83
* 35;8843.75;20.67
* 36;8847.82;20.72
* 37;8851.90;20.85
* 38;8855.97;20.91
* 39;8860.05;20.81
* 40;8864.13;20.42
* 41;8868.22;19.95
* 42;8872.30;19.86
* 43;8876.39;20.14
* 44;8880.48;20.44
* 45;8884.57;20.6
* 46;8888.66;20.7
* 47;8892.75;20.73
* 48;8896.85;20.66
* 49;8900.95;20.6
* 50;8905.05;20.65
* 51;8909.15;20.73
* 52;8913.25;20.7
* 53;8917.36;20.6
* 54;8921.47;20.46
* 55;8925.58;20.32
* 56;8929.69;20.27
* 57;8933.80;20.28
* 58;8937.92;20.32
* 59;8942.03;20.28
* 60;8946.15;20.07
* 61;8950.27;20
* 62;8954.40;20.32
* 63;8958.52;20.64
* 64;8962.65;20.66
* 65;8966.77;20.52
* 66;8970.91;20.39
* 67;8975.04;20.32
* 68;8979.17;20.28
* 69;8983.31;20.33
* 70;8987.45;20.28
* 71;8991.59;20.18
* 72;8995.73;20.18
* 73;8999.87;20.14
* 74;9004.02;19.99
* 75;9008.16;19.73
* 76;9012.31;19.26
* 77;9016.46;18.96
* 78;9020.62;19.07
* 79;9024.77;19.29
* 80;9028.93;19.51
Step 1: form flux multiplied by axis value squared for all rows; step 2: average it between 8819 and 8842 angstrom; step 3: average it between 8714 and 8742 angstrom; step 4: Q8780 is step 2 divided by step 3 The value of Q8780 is 1.02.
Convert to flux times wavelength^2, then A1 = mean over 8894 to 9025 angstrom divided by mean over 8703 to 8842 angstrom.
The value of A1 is 1.0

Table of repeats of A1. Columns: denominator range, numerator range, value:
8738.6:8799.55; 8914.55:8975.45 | 1.03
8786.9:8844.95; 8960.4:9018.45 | 1.03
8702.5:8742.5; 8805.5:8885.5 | 1.01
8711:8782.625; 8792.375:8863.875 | 1.01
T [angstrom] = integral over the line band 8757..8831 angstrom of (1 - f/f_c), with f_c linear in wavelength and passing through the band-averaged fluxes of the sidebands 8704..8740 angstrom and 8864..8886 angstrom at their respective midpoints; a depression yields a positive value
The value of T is 0.5 angstrom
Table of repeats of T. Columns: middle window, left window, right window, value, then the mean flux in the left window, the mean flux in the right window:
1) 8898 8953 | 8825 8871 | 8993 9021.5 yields -0.8 angstrom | 20.6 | 19.7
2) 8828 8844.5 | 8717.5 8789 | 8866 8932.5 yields -0.1 angstrom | 20.6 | 20.5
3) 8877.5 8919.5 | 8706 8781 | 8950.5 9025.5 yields -0.8 angstrom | 20.6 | 20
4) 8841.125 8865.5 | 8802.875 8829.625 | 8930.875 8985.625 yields -1.1 angstrom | 19.7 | 20.3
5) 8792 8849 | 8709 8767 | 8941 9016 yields 0.7 angstrom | 20.6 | 20.2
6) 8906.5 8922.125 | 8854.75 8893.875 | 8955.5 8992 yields -0.2 angstrom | 20.4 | 20.4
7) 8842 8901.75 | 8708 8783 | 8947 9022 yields -0.7 angstrom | 20.6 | 20.1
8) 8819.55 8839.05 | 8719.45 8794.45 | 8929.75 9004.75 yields 0.1 angstrom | 20.6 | 20.3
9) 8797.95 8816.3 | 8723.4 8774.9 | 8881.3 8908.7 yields 0.9 angstrom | 20.6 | 20.7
